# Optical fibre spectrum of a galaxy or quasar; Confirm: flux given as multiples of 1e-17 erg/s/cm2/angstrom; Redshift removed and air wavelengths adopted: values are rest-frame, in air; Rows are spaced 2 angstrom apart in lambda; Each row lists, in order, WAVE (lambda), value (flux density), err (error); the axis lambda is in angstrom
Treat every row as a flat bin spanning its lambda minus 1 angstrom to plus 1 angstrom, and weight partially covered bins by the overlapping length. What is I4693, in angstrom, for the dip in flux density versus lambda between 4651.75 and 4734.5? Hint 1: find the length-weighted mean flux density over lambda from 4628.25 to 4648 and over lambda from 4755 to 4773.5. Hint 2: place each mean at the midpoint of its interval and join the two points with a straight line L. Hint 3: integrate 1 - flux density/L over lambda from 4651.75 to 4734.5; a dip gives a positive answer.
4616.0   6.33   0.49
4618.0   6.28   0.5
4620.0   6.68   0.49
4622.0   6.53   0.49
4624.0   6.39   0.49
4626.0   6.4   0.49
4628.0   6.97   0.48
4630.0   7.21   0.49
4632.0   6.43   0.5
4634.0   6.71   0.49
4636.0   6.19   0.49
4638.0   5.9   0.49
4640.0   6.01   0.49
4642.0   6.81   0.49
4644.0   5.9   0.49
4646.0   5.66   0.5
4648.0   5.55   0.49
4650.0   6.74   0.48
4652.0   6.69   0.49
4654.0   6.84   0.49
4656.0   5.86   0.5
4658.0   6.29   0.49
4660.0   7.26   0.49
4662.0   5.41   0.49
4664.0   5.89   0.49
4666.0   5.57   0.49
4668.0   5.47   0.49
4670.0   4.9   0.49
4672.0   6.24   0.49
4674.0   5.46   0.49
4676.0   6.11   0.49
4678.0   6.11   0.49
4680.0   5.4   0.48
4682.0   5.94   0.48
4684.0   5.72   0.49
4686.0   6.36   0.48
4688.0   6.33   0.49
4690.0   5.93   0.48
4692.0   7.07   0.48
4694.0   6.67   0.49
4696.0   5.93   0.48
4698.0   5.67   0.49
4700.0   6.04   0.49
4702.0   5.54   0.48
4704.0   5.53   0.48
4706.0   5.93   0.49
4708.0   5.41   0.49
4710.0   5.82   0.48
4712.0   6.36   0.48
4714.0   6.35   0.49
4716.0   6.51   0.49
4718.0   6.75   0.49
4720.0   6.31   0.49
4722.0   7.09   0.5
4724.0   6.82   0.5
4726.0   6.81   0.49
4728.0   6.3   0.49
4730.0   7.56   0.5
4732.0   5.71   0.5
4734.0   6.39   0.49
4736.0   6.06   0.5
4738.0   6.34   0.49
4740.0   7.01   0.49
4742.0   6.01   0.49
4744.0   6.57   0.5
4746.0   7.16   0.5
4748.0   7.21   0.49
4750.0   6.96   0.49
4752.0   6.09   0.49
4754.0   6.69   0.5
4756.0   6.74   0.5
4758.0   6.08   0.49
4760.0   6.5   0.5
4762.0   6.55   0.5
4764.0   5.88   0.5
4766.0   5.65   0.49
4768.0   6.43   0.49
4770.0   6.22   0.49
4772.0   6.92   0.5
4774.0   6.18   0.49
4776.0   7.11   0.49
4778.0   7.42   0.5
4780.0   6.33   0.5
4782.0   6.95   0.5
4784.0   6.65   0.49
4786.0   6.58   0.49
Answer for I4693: 2.2 angstrom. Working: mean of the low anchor 6.3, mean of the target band 6.14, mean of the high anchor 6.33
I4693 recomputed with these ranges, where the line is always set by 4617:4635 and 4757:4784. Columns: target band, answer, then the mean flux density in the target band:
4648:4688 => 3.5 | 6.01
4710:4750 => -0.4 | 6.59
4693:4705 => 1.2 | 5.9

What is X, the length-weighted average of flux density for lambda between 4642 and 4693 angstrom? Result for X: 6.04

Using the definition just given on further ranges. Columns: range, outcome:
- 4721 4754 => 6.63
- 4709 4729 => 6.51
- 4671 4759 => 6.3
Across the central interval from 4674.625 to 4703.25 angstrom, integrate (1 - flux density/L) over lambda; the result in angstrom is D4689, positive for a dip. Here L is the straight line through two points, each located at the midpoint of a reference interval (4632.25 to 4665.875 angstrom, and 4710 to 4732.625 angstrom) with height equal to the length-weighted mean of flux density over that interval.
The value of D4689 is 1.7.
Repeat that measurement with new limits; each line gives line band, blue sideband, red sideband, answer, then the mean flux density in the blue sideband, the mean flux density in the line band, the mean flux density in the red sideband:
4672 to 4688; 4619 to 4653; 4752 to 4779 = 1.2 angstrom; 6.4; 5.92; 6.48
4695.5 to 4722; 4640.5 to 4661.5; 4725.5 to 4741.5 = 1.6 angstrom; 6.33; 6.05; 6.5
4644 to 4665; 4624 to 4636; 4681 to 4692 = 0.8 angstrom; 6.67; 6.2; 6.15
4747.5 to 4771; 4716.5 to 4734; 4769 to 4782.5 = 1.1 angstrom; 6.65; 6.4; 6.72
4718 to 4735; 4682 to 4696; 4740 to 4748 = -0.1 angstrom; 6.29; 6.63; 6.71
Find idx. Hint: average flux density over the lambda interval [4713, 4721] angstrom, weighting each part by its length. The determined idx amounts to 6.48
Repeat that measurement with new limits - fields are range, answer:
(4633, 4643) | 6.32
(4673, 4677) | 5.79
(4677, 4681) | 5.76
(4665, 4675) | 5.53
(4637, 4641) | 5.96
